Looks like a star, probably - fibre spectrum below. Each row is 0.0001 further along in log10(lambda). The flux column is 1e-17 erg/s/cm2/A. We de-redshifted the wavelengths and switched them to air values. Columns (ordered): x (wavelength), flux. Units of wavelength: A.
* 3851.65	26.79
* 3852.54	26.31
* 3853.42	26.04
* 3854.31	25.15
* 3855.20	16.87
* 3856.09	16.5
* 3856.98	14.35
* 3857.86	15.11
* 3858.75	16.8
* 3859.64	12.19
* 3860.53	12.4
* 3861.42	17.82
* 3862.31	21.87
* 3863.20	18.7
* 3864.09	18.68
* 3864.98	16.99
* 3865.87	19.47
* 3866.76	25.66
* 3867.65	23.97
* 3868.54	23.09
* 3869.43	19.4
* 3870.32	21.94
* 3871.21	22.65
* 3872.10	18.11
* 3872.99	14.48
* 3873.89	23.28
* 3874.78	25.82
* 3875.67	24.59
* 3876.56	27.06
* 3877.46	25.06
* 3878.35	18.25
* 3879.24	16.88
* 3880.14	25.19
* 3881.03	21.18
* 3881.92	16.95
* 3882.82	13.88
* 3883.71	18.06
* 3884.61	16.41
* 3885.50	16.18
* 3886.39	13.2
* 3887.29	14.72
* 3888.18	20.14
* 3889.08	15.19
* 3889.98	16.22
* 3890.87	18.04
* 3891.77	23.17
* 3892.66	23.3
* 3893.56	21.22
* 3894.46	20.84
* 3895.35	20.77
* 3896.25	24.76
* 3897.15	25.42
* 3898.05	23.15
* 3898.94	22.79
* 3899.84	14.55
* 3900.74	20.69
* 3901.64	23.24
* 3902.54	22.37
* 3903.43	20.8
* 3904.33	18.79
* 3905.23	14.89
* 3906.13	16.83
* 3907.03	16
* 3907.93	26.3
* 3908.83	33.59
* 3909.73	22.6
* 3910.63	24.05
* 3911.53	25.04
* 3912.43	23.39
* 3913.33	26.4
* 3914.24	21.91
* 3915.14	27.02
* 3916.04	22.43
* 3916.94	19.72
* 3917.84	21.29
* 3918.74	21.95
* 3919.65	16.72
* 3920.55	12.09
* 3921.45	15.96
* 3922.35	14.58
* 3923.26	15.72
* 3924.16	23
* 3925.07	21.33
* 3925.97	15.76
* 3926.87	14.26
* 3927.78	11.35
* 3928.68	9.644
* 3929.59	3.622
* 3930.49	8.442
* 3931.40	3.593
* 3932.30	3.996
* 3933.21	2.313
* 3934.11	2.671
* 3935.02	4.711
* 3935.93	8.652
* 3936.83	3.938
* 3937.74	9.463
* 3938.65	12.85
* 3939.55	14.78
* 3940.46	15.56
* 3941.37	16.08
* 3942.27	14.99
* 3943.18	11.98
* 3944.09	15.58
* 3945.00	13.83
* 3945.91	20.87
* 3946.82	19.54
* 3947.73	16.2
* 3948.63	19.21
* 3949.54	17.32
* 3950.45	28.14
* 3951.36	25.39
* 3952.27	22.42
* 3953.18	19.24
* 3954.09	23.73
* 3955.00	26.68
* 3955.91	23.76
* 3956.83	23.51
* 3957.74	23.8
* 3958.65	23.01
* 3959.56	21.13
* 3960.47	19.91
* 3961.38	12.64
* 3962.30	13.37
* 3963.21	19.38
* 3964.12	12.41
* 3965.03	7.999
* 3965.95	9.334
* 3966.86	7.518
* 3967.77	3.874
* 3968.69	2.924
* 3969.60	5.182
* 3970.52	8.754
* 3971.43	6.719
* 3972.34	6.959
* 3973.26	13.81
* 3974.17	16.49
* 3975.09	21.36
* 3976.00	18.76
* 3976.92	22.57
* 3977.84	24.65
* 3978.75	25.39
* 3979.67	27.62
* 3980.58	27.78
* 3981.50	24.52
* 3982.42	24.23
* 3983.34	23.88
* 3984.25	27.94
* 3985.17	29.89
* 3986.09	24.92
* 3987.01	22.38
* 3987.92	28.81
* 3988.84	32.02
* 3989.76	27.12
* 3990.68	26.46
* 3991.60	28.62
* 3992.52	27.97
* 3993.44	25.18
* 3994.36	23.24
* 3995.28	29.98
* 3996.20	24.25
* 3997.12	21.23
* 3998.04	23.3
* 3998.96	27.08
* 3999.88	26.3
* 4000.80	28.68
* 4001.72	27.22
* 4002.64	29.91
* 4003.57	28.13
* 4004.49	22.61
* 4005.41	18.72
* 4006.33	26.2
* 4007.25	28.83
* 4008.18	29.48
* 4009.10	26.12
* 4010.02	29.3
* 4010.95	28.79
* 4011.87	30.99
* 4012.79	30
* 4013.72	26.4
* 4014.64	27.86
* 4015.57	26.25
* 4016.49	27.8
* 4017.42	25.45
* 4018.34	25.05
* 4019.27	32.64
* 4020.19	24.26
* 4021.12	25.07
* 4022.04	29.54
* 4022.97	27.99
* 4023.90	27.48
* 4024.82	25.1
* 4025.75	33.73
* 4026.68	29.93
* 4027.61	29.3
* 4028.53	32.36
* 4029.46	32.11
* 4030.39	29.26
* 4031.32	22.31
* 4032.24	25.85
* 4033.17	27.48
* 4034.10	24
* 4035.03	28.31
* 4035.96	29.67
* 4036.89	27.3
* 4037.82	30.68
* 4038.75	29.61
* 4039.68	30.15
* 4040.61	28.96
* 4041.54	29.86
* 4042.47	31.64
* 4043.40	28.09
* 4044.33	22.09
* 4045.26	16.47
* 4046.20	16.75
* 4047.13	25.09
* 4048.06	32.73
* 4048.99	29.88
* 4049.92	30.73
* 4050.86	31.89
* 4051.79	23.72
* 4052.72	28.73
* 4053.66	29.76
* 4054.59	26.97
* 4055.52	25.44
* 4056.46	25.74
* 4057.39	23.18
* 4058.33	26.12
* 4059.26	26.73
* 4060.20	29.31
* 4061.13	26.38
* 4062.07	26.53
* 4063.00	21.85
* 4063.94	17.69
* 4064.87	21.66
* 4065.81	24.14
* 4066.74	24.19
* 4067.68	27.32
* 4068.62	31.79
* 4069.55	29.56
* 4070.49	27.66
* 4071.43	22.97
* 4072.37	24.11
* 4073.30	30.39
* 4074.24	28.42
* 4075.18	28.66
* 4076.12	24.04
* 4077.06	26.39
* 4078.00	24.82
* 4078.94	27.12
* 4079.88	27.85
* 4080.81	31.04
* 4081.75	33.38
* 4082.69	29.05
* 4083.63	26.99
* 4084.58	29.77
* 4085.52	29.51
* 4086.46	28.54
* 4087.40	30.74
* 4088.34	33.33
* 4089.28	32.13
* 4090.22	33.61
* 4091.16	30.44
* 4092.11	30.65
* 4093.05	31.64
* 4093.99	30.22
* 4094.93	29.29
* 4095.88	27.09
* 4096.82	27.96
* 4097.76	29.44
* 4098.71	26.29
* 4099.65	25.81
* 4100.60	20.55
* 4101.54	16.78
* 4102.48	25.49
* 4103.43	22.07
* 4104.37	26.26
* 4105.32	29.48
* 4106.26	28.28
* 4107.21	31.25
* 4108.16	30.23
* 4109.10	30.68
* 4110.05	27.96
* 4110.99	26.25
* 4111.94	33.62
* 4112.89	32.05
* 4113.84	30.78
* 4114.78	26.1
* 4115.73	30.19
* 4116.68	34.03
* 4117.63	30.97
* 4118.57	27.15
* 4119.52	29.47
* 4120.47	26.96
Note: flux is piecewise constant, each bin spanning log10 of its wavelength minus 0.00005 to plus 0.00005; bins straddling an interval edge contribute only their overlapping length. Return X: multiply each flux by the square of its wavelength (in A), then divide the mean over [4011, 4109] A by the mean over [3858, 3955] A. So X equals 1.6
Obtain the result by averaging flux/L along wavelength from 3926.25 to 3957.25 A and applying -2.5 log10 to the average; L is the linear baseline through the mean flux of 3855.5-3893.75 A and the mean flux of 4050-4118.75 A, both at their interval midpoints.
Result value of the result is 0.47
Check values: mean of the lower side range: 19.1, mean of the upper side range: 27.8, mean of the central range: 14.4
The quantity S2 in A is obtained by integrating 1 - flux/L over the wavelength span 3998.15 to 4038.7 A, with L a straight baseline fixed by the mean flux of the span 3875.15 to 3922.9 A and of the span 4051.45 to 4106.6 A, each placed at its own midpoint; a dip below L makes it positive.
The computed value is -4.5 A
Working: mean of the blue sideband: 20.5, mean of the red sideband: 27.2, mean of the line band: 27.7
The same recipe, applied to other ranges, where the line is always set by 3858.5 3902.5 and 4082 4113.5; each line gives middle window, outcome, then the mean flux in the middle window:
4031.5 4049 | -0.4 A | 26.9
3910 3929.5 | 2.3 A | 19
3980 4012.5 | -2.8 A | 26.7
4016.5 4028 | -1.1 A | 27.9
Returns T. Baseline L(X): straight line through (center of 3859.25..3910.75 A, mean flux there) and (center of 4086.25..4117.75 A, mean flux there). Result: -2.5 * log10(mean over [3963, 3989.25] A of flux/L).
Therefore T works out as 0.30 mag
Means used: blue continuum 20.2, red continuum 28.8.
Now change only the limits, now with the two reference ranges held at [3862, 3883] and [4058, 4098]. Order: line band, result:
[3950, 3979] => 0.39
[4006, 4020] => -0.09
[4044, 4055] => 0.03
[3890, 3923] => 0.05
